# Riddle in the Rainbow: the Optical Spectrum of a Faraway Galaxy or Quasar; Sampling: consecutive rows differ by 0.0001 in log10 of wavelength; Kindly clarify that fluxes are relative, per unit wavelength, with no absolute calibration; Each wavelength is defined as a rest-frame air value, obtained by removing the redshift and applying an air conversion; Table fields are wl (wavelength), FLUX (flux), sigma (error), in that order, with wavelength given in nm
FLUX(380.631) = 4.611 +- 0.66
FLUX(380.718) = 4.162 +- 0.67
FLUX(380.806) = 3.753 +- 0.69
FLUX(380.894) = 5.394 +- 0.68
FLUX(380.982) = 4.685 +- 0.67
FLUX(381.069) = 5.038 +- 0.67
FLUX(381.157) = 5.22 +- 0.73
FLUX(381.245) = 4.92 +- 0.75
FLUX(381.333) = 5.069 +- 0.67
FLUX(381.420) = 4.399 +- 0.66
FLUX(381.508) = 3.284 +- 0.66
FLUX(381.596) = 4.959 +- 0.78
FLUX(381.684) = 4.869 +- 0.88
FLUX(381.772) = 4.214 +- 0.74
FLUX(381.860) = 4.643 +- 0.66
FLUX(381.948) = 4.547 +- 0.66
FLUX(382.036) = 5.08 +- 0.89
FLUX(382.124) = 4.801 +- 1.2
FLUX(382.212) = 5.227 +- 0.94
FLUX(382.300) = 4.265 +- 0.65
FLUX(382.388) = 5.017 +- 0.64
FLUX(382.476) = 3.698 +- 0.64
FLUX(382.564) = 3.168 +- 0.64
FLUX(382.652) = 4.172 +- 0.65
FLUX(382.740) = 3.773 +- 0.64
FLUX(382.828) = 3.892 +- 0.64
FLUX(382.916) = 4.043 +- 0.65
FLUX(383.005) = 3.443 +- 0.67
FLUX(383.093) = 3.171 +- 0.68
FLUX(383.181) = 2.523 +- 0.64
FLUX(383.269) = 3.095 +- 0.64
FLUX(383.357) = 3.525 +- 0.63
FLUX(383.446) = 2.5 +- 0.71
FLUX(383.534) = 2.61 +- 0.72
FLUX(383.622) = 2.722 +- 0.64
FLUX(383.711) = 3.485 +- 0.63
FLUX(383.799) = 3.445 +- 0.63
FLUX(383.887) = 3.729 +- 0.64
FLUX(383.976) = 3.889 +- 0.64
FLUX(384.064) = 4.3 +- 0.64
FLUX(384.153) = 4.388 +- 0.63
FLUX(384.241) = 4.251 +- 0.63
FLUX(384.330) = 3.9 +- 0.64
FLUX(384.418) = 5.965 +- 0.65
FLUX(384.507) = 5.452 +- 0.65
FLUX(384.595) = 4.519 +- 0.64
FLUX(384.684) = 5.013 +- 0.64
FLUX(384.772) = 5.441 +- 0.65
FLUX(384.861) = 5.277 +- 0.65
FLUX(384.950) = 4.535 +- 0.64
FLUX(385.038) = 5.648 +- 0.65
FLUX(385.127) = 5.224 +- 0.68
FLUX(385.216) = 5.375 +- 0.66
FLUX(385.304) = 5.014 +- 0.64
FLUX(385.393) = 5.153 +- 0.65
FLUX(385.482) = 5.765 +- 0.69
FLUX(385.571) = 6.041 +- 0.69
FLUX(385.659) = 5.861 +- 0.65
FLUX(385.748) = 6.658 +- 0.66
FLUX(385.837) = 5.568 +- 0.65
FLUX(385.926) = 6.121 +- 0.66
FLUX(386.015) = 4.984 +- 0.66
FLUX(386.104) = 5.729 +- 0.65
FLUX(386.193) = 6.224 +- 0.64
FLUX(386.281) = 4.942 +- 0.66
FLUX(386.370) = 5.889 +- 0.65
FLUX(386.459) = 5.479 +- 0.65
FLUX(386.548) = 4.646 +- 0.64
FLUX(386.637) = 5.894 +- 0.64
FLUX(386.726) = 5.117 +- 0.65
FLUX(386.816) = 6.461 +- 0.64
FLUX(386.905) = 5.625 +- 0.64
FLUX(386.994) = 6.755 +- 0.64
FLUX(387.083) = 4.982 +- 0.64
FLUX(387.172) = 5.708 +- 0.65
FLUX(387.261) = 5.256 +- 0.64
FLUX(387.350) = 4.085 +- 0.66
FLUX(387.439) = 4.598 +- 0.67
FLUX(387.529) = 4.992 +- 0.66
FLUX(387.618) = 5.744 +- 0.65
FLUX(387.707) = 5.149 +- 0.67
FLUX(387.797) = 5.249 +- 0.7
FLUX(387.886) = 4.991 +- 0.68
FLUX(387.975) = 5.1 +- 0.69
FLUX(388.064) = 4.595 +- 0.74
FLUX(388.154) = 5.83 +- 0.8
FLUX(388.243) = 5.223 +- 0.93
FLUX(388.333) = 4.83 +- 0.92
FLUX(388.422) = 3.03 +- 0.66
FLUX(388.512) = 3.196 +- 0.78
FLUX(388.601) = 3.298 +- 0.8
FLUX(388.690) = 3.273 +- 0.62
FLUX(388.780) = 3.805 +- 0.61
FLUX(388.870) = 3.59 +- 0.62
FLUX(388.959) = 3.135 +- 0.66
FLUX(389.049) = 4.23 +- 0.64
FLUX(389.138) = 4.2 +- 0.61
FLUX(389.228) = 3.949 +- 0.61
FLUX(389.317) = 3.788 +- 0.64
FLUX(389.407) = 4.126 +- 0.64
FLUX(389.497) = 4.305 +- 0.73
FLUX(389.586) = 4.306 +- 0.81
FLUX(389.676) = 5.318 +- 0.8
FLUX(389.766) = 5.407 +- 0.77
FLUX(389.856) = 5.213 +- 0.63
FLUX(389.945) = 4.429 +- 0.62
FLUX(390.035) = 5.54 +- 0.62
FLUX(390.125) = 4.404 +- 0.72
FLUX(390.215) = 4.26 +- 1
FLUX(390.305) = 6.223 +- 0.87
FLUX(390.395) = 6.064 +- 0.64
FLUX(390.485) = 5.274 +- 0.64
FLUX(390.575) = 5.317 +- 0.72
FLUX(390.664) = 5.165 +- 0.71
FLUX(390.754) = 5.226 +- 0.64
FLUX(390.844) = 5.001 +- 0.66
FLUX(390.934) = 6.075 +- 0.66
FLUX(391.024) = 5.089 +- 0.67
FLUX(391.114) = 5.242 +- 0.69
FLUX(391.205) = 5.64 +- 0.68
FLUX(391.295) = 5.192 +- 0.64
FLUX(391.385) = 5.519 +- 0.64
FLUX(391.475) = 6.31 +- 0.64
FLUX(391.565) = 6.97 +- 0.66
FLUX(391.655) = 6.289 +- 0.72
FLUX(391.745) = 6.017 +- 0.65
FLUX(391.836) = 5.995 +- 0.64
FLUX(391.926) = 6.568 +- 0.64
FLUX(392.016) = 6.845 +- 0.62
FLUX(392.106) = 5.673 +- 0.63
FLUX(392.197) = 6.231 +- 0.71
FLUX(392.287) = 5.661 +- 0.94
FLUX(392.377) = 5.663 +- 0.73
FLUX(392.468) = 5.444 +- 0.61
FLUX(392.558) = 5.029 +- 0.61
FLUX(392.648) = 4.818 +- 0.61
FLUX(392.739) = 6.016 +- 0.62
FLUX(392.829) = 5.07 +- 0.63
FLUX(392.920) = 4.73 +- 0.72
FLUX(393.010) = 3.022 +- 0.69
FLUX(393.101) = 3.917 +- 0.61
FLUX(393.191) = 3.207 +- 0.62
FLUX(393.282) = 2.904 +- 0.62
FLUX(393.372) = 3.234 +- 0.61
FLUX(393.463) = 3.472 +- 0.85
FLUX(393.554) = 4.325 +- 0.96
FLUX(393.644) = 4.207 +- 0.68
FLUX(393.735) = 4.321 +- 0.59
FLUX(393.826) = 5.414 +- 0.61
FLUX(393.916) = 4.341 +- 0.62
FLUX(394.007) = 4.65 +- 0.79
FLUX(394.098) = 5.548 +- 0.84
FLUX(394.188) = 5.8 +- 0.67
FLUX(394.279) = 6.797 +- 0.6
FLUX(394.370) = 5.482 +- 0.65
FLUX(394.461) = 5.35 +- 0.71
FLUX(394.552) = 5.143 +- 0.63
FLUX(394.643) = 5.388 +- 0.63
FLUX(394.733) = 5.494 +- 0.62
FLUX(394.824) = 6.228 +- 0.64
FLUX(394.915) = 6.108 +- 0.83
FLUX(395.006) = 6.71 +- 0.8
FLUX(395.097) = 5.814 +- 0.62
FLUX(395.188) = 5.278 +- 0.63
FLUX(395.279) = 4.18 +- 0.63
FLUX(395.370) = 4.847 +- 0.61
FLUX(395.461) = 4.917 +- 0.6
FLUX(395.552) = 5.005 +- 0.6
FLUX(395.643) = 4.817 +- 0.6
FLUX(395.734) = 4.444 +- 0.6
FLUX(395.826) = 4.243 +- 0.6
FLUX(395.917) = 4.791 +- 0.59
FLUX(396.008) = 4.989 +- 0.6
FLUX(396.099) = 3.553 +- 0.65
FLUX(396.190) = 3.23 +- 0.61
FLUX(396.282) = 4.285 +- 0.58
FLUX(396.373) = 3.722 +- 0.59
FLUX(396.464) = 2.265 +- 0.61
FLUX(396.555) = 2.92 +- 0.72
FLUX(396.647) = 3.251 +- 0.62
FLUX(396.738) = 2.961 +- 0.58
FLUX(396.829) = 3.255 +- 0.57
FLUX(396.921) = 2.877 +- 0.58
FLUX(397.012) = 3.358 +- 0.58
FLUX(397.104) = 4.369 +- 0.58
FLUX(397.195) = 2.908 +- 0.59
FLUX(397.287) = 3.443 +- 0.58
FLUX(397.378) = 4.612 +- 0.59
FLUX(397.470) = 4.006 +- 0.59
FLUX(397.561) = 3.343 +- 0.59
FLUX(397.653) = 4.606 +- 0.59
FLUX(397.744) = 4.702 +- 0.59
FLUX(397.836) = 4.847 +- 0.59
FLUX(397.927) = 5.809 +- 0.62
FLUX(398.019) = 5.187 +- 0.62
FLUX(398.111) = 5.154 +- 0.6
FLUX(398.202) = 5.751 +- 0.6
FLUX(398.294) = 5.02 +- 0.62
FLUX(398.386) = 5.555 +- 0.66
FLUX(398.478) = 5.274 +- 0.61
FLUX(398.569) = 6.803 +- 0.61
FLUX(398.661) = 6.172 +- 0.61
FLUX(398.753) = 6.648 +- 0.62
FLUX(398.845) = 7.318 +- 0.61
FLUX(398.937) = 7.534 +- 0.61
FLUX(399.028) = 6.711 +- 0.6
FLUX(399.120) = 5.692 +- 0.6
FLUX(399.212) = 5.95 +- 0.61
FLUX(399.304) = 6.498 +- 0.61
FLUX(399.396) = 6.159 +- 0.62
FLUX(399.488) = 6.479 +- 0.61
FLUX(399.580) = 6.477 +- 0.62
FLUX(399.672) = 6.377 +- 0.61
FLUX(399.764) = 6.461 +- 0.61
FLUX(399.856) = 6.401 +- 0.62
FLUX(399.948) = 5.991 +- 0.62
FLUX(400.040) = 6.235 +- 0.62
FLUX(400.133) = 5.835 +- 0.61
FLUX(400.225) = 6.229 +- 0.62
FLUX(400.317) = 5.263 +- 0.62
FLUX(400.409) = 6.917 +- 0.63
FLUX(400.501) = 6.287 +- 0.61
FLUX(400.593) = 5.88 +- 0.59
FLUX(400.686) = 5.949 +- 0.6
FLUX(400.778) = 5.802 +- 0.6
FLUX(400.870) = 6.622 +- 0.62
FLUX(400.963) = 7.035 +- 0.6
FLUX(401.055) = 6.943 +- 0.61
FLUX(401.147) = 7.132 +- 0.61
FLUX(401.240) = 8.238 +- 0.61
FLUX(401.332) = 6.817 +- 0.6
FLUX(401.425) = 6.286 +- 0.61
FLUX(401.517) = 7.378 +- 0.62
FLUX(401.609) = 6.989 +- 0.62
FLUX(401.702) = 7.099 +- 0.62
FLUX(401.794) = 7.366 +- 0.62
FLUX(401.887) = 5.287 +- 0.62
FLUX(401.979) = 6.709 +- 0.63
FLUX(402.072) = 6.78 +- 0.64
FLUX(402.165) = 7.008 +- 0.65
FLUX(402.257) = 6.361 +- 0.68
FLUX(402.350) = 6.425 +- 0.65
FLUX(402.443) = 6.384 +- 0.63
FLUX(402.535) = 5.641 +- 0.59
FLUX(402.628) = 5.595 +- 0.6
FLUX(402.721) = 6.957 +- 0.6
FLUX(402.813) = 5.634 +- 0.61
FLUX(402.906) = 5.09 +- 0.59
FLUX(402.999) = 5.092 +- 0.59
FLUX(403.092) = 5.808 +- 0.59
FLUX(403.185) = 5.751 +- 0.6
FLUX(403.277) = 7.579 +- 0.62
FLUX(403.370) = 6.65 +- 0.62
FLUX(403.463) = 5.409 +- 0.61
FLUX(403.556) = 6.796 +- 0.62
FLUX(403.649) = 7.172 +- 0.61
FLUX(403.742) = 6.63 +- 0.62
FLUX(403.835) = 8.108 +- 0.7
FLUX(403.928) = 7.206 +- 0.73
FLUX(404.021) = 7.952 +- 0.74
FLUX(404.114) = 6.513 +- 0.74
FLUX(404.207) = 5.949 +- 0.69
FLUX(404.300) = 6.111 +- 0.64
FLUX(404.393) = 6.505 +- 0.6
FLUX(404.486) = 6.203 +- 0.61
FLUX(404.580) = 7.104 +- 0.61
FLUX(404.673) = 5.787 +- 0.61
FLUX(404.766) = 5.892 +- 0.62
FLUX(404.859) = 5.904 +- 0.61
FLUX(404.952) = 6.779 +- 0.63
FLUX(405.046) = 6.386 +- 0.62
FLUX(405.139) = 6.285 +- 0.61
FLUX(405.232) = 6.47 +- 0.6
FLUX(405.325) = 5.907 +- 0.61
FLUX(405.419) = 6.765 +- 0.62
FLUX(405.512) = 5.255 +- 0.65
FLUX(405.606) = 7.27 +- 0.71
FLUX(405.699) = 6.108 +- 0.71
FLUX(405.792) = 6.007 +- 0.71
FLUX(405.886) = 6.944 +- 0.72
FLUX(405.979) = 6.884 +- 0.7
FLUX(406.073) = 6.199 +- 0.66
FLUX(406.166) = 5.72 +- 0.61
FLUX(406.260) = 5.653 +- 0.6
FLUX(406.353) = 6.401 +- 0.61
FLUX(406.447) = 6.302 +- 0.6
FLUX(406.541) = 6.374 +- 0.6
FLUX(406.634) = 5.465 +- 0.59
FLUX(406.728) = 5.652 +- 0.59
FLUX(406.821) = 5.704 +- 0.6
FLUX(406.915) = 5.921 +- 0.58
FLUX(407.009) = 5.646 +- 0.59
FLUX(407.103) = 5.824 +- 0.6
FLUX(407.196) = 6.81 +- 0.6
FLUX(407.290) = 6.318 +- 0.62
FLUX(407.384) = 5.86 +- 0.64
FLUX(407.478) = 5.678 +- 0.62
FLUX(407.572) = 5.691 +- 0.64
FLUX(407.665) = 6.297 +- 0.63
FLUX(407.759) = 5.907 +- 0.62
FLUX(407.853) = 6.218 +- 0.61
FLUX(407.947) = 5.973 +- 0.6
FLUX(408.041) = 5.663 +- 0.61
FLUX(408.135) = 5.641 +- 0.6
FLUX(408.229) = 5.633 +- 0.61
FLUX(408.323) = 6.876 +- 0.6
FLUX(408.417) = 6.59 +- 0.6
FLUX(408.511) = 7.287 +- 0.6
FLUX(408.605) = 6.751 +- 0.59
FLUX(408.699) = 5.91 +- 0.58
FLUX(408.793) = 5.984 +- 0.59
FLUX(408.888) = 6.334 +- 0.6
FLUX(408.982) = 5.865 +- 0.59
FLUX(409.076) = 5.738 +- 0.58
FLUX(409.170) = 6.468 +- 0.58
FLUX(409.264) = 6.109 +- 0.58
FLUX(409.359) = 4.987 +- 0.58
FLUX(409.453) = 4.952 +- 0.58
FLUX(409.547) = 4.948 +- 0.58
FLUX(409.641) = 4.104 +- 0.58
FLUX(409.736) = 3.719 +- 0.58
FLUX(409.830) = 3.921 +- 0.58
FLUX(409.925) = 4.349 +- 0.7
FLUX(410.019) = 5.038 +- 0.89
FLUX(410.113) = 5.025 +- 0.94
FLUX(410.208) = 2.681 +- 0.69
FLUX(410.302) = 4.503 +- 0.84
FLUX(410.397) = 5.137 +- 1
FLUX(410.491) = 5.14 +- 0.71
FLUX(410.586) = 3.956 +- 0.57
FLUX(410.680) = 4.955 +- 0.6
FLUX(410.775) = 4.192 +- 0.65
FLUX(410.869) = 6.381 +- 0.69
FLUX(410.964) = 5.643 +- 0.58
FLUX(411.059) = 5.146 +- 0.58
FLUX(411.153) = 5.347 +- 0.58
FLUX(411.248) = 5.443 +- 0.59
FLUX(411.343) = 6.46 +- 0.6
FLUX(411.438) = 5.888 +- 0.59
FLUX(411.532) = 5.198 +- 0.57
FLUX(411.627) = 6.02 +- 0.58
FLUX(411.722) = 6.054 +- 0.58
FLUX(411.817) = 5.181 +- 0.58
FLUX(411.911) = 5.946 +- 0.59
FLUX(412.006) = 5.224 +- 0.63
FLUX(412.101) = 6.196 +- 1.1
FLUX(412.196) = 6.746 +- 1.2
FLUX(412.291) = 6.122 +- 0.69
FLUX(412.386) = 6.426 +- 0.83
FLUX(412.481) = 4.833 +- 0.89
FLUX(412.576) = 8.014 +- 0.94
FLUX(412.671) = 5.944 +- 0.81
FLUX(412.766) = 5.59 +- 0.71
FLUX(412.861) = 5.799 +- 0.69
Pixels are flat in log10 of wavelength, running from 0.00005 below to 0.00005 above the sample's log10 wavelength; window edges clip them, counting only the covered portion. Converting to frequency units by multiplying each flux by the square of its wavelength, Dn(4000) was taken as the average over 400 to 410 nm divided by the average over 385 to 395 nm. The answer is 1.30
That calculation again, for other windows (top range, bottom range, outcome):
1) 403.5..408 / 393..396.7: 1.45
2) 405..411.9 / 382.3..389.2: 1.38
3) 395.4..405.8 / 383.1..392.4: 1.24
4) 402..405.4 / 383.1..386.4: 1.49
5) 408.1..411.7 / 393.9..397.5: 1.27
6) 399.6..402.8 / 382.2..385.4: 1.70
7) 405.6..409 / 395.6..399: 1.41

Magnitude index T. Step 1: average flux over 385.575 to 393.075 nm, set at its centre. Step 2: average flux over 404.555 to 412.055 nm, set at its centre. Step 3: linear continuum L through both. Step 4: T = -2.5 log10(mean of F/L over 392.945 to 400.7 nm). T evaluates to 0.079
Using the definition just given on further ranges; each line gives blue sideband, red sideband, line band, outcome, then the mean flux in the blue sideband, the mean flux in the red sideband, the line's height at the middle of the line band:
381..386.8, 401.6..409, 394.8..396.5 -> 0.18 mag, 4.64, 6.28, 5.54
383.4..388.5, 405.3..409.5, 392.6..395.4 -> 0.11 mag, 4.99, 6.08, 5.4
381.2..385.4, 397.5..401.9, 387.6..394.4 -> 0.05 mag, 4.28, 6.18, 5.17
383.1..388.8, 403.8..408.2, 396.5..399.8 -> 0.12 mag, 4.8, 6.23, 5.67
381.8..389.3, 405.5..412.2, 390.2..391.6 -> -0.14 mag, 4.64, 5.68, 4.88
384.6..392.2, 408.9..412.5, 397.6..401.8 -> -0.19 mag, 5.18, 5.28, 5.23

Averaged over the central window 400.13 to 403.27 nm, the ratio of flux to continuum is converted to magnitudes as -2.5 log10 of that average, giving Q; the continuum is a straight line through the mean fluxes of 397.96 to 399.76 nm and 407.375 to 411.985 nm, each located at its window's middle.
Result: -0.07 mag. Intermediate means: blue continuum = 6.15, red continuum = 5.48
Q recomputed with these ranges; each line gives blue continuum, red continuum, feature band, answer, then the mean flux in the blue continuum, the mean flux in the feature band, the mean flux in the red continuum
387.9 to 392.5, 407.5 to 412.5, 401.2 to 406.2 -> -0.20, 5.04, 6.47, 5.53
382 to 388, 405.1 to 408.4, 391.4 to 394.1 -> 0.04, 4.77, 5.06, 6.1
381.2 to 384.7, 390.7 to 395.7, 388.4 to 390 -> 0.18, 4.09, 4.06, 5.24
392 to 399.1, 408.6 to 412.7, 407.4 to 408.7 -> -0.16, 4.83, 6.15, 5.42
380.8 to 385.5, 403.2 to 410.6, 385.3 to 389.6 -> -0.07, 4.36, 4.95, 5.97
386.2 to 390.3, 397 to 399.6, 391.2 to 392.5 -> -0.20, 4.78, 6.02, 5.41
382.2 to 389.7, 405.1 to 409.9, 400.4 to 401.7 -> -0.21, 4.61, 6.74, 5.93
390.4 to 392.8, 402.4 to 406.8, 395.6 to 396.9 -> 0.50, 5.71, 3.75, 6.3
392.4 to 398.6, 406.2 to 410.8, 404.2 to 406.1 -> -0.19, 4.59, 6.33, 5.56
